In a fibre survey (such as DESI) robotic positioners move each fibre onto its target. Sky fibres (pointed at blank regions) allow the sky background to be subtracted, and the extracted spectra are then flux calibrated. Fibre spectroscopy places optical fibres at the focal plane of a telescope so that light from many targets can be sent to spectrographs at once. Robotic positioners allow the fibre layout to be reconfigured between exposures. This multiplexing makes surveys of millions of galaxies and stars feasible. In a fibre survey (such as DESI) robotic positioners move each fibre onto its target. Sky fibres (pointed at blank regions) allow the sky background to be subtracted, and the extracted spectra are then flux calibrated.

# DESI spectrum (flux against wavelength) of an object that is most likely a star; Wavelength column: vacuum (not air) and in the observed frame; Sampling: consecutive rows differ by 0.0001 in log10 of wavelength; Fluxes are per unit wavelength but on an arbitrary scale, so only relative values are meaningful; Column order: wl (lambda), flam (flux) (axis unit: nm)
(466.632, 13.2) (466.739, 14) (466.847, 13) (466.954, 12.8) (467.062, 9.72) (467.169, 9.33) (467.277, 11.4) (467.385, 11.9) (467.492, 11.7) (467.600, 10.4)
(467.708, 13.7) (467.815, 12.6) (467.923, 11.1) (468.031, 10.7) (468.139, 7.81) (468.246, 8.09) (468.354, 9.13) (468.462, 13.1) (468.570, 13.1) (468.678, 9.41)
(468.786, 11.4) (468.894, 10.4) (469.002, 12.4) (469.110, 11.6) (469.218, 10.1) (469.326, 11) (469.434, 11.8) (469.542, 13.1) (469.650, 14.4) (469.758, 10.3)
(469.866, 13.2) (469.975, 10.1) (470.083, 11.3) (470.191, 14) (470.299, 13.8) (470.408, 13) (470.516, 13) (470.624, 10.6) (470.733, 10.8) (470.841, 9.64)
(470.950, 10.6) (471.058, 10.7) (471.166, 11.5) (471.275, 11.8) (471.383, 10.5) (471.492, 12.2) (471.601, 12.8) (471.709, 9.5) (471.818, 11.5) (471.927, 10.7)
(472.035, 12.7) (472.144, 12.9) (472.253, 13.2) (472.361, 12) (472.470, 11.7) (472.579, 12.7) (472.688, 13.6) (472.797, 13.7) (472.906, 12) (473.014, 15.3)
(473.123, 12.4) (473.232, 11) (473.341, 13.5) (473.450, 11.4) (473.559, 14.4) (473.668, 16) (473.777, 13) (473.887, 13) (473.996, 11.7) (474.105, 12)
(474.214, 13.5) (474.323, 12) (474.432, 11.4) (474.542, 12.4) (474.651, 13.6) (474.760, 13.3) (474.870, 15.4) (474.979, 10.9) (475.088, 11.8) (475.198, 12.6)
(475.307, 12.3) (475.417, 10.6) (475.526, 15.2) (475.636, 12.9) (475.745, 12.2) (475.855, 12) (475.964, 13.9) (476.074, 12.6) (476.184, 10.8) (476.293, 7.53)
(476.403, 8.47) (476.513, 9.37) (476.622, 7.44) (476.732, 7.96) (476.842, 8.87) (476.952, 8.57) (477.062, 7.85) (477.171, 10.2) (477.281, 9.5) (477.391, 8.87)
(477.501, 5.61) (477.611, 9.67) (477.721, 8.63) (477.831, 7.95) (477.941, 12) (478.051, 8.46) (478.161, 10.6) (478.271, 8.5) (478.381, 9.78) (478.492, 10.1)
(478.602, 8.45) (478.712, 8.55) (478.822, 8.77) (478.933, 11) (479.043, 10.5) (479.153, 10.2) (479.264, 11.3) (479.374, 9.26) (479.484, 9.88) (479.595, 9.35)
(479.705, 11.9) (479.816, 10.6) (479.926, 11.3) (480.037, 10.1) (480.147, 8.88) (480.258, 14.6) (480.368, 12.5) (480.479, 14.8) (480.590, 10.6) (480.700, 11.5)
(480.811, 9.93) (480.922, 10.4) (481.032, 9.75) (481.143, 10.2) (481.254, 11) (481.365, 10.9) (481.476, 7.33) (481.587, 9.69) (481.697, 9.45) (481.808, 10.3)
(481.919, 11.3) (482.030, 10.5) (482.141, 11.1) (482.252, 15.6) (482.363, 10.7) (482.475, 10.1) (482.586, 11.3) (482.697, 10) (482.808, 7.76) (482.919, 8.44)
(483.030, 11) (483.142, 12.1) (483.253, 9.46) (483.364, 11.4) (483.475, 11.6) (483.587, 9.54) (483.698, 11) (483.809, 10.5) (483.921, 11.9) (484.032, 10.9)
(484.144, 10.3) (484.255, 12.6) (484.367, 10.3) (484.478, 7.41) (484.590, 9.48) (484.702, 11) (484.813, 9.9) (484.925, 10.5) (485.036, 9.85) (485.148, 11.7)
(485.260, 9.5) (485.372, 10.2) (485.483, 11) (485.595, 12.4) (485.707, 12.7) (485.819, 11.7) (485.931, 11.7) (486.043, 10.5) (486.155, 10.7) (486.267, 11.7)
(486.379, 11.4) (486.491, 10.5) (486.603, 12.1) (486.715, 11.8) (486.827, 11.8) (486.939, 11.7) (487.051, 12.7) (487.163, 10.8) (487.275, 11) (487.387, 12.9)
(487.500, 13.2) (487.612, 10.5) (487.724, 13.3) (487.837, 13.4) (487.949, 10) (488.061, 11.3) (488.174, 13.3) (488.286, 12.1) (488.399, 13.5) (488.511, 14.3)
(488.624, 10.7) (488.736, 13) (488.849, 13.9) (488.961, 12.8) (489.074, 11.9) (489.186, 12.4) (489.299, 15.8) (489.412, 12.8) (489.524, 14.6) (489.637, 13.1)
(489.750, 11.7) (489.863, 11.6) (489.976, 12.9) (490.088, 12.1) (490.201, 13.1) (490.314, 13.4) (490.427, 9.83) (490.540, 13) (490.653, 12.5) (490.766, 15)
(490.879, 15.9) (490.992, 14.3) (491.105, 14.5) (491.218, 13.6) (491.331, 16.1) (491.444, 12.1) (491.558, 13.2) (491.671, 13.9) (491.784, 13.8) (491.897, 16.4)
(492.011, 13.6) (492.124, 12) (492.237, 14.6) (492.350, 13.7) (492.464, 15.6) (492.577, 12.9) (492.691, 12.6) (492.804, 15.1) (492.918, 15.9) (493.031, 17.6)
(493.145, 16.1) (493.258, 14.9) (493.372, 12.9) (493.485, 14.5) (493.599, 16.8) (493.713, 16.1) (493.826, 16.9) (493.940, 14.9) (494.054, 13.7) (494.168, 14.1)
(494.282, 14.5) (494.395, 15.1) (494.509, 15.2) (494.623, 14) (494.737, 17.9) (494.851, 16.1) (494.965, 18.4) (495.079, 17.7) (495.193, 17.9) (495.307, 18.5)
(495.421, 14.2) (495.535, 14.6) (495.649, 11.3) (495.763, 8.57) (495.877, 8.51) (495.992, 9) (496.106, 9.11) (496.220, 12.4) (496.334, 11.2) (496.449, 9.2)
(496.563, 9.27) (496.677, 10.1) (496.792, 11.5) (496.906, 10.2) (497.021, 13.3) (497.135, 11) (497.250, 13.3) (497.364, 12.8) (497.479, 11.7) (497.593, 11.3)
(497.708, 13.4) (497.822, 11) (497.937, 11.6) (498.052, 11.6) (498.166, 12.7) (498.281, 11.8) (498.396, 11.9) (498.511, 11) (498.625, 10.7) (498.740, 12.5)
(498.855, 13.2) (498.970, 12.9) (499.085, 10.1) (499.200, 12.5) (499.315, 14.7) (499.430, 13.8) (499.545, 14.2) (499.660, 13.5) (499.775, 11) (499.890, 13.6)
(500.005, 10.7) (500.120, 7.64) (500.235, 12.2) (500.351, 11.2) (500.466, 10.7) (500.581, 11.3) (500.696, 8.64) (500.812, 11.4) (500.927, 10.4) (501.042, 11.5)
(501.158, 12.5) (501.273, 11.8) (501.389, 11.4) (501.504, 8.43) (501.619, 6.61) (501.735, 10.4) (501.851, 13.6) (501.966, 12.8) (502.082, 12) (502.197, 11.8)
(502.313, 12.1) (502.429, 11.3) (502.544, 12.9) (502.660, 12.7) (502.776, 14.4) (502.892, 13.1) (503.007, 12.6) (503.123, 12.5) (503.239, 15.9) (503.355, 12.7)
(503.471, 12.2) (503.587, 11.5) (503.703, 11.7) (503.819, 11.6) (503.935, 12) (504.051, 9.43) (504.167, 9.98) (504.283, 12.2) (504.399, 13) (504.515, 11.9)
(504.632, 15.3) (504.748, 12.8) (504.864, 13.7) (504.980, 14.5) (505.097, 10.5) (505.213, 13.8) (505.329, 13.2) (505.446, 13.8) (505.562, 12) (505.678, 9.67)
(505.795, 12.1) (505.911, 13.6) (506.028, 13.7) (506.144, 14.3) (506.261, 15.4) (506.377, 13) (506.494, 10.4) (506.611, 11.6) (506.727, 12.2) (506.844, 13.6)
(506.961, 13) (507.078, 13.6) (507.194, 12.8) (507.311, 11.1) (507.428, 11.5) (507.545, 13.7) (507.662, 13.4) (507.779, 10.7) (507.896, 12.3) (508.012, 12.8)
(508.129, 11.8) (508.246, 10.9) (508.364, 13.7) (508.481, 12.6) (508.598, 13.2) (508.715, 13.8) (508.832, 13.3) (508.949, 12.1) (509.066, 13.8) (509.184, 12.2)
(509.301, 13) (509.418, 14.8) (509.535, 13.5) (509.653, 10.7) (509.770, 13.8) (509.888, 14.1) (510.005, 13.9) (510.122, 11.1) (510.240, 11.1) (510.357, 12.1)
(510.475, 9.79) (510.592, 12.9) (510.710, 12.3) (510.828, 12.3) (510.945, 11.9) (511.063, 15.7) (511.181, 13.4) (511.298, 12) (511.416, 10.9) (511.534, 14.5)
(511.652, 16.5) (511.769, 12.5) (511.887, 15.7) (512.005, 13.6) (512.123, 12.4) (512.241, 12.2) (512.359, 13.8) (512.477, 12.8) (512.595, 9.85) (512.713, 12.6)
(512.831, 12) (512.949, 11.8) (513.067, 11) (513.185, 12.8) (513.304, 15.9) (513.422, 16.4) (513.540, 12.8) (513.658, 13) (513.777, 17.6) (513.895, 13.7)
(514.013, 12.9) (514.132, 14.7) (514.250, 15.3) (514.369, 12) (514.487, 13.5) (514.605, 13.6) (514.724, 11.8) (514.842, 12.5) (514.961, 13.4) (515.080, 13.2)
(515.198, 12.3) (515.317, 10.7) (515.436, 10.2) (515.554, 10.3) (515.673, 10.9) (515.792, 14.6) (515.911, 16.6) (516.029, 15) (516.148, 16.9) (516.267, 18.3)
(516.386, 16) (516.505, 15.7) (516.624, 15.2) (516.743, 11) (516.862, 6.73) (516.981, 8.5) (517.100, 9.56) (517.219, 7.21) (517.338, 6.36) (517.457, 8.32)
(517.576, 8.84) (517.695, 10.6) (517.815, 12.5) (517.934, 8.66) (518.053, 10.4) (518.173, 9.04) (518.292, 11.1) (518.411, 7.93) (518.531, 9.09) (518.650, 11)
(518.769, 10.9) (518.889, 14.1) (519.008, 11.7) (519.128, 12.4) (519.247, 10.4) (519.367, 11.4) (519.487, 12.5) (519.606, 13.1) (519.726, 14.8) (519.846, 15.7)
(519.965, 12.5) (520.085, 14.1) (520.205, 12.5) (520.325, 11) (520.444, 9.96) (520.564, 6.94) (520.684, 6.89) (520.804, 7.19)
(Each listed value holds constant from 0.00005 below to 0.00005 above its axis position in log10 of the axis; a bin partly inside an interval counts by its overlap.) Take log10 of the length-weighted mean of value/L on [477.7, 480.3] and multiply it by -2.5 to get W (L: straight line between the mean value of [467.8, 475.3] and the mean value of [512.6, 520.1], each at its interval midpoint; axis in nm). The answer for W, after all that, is 0.20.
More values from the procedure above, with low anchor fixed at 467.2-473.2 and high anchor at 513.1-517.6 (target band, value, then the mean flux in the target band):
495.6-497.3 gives 0.17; 10.5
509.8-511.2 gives 0.01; 12.5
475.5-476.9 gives 0.12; 10.6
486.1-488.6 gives 0.01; 12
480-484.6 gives 0.12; 10.7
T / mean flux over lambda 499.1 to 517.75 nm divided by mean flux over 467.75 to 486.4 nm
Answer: 1.13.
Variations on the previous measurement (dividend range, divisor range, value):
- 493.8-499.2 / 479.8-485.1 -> 1.20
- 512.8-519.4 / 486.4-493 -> 0.93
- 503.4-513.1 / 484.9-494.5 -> 0.97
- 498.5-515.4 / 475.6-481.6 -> 1.25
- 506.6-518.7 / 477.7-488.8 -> 1.15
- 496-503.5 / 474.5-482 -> 1.12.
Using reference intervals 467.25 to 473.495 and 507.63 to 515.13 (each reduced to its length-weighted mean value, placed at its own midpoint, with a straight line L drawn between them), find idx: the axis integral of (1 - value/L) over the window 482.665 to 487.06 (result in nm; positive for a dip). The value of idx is 0.50 nm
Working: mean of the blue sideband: 11.7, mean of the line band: 10.8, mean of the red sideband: 13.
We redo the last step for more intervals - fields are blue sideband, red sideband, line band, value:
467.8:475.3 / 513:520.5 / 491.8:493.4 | -0.32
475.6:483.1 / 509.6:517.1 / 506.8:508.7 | 0.00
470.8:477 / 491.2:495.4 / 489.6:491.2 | 0.17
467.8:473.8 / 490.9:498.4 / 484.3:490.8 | 0.59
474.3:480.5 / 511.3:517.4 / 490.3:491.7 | -0.27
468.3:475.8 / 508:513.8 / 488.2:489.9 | -0.06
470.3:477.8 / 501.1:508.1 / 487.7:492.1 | -0.45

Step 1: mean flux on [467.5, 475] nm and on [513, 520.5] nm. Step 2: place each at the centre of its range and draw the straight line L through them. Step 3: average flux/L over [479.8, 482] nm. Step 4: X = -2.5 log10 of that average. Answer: 0.12 mag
